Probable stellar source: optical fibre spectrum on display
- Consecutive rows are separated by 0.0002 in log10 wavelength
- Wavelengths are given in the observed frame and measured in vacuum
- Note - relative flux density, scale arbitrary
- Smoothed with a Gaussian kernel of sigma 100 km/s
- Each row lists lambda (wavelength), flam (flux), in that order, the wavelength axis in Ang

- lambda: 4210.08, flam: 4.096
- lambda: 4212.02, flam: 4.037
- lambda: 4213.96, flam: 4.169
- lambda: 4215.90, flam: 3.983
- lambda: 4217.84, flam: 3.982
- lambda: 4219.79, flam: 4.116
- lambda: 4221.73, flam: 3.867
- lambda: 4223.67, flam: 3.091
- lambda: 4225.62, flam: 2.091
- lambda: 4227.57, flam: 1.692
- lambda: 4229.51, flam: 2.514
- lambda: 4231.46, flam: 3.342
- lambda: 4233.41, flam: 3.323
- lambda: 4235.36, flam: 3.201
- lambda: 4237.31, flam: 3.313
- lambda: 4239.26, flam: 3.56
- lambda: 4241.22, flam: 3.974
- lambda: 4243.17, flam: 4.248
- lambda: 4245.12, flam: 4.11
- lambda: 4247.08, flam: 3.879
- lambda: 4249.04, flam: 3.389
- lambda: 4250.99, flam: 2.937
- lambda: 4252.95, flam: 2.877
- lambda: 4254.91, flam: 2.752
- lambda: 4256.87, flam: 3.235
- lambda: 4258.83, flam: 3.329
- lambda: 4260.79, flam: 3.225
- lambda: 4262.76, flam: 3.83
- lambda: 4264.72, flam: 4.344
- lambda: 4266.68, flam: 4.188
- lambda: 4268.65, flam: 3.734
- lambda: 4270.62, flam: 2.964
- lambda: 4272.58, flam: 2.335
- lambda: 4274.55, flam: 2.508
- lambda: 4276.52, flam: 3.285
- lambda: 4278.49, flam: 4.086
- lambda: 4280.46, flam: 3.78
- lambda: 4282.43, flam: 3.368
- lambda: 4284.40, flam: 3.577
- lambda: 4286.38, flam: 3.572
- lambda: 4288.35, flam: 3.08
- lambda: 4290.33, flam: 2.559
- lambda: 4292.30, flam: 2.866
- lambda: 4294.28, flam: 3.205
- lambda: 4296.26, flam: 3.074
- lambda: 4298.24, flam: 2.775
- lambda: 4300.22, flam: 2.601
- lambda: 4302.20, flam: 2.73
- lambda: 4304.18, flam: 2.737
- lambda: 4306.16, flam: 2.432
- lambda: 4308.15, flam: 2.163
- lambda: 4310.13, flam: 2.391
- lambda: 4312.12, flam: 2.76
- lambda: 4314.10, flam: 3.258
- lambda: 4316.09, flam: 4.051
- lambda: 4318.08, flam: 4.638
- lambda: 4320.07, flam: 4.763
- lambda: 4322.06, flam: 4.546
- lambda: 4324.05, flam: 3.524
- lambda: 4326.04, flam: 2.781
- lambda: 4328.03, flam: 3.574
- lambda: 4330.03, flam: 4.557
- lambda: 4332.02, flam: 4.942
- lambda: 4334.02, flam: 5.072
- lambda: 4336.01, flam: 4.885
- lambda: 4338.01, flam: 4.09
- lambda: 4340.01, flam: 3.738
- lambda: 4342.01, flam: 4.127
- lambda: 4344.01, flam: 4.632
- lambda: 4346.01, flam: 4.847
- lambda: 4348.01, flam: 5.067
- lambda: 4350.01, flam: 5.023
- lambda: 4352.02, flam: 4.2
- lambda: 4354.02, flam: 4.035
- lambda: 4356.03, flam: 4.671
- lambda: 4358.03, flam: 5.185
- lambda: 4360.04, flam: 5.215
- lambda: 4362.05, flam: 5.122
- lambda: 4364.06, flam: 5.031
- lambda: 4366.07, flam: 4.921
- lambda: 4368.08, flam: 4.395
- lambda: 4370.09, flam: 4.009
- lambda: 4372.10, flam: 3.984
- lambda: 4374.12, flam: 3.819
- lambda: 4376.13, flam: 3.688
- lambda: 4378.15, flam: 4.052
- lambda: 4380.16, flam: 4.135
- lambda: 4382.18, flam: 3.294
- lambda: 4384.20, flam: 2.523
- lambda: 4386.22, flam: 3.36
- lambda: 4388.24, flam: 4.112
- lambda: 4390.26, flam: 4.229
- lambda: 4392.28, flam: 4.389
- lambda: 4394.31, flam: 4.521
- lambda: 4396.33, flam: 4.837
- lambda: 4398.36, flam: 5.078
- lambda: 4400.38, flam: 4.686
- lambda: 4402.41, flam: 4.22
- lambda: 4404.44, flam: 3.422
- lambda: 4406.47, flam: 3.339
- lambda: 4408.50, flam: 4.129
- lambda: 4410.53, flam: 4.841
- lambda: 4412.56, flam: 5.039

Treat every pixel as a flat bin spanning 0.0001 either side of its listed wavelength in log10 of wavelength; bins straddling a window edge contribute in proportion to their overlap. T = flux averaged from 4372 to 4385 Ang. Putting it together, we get 3.64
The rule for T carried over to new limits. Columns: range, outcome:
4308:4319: 3.28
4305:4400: 4.14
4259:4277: 3.38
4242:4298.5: 3.36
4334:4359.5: 4.58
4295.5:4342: 3.58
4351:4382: 4.4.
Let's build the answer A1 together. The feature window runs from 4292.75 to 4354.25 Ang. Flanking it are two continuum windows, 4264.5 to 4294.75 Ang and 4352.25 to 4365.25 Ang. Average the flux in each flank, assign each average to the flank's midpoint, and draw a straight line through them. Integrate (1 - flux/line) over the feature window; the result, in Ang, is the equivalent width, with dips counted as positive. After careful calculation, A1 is 6.2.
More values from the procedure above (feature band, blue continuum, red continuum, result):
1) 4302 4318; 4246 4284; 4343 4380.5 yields 4.1 Ang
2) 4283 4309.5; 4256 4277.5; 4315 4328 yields 5.9 Ang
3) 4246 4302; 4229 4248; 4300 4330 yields 3.3 Ang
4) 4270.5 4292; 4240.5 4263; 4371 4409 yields 2.3 Ang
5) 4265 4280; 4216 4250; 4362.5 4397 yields 0.9 Ang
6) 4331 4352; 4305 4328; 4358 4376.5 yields -3.6 Ang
